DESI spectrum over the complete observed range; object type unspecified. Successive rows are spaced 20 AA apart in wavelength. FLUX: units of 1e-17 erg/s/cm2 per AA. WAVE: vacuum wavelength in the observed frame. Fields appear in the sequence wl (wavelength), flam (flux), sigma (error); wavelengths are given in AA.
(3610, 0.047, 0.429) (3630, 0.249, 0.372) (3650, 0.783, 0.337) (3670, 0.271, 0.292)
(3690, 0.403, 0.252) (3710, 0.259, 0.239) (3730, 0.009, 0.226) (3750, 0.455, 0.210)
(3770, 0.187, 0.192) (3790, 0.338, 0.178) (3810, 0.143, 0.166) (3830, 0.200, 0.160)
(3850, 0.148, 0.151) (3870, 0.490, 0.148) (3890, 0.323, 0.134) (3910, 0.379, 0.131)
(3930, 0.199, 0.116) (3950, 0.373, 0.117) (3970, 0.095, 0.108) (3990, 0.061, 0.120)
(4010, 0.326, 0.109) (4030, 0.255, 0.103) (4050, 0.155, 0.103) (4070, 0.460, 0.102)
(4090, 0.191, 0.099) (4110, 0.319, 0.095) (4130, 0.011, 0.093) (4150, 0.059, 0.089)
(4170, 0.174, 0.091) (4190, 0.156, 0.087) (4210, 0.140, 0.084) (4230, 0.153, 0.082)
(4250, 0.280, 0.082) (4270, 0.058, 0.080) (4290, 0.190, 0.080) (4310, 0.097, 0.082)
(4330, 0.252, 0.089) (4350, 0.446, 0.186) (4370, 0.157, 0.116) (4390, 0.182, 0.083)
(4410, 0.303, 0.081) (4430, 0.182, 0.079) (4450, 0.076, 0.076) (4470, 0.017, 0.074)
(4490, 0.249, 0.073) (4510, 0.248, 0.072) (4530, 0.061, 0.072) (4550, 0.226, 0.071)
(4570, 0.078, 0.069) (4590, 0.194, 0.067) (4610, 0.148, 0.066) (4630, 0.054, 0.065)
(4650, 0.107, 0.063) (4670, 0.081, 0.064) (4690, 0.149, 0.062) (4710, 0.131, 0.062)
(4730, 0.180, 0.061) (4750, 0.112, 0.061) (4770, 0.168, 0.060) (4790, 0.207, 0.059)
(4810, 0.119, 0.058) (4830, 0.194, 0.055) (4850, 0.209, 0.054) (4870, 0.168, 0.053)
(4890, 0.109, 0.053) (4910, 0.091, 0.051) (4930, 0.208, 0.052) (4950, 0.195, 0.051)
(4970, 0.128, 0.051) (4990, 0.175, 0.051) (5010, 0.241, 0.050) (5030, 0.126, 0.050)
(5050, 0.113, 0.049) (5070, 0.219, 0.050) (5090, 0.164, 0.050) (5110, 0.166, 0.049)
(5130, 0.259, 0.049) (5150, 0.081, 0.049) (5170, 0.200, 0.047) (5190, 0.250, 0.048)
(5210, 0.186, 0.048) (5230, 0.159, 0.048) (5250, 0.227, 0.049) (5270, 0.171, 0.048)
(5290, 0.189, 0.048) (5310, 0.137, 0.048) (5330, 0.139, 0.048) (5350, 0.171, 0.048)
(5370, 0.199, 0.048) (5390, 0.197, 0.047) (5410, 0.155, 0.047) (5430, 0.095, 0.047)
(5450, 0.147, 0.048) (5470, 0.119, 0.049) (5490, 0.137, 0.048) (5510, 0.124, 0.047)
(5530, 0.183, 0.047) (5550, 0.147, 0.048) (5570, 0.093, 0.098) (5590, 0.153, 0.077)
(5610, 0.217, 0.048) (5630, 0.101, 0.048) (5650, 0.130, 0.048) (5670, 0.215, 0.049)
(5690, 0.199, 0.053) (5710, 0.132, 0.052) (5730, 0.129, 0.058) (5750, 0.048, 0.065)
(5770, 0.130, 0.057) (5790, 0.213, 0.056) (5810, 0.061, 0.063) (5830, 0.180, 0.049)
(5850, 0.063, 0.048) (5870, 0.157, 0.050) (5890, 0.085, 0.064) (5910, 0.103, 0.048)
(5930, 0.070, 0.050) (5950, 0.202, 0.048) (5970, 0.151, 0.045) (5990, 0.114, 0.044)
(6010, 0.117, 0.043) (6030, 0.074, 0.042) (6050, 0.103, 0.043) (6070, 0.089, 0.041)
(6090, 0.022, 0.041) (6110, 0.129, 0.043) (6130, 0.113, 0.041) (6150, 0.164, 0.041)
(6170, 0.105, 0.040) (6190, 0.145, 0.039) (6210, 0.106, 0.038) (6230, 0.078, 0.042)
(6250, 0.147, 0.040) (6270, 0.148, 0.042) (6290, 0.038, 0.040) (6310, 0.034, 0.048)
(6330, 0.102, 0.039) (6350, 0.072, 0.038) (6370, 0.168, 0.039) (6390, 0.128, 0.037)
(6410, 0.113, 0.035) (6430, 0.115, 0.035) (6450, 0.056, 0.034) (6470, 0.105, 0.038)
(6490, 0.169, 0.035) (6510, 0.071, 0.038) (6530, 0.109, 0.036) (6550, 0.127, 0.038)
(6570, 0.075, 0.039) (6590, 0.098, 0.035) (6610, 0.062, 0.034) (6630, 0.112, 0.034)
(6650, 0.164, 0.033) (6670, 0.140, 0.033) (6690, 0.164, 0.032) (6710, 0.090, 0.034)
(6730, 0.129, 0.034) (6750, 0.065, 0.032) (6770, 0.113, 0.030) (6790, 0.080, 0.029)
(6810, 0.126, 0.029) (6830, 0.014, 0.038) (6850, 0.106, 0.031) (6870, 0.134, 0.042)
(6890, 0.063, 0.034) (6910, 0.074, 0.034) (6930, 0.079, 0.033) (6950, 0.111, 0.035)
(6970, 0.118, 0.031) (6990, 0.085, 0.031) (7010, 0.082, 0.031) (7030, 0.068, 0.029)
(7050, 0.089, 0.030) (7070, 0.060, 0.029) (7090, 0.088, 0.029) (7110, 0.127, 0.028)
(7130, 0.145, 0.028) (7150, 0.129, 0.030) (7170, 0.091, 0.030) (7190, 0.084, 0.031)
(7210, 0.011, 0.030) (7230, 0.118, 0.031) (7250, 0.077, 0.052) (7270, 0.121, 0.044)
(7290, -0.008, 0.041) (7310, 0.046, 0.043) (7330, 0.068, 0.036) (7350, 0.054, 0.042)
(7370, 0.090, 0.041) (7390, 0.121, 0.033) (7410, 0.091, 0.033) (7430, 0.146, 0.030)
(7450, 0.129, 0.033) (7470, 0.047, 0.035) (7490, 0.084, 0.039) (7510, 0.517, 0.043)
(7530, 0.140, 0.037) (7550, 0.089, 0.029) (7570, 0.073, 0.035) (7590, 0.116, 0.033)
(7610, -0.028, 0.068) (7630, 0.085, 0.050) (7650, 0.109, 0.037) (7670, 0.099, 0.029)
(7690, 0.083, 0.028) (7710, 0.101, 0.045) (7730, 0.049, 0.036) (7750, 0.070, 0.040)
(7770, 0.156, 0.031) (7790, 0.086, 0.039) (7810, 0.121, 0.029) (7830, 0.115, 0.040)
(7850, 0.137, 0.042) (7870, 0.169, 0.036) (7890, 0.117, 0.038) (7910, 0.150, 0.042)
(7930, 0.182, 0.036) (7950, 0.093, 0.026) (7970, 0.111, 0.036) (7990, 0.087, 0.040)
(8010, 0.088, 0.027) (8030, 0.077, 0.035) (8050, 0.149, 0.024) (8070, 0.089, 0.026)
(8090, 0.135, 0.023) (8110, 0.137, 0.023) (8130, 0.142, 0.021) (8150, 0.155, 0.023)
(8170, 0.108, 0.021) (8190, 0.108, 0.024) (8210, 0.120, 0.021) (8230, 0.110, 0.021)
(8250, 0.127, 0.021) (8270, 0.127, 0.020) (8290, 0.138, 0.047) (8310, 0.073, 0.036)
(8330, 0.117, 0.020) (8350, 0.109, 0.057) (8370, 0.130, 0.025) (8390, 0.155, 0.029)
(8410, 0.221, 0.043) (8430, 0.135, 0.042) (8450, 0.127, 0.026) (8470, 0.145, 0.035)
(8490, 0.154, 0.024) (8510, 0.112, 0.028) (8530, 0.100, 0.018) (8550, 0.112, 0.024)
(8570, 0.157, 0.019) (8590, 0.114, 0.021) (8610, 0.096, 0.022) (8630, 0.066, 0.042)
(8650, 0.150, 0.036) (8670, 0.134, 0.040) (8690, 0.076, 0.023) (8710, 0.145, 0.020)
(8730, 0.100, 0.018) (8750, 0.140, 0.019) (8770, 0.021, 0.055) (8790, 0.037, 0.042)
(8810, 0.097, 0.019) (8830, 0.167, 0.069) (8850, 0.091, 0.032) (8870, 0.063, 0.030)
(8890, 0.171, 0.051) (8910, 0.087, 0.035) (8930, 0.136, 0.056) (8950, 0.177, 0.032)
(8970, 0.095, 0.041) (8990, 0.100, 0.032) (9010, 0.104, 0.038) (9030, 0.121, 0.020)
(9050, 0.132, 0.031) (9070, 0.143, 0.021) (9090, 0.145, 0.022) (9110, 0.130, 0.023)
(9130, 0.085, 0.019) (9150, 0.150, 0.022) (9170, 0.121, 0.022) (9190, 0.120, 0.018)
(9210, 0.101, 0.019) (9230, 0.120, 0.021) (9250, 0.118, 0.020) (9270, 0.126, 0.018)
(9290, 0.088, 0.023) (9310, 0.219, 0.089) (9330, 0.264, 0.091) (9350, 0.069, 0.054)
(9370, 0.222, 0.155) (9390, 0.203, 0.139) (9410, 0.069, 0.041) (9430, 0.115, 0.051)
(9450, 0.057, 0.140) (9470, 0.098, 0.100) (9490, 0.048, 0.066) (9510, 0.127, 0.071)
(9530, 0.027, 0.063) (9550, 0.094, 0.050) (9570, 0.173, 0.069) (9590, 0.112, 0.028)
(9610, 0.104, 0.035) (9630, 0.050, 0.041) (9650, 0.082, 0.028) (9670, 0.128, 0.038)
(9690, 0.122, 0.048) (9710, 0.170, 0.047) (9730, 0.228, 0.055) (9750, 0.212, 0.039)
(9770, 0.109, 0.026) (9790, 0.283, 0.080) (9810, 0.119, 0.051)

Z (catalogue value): 1.01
